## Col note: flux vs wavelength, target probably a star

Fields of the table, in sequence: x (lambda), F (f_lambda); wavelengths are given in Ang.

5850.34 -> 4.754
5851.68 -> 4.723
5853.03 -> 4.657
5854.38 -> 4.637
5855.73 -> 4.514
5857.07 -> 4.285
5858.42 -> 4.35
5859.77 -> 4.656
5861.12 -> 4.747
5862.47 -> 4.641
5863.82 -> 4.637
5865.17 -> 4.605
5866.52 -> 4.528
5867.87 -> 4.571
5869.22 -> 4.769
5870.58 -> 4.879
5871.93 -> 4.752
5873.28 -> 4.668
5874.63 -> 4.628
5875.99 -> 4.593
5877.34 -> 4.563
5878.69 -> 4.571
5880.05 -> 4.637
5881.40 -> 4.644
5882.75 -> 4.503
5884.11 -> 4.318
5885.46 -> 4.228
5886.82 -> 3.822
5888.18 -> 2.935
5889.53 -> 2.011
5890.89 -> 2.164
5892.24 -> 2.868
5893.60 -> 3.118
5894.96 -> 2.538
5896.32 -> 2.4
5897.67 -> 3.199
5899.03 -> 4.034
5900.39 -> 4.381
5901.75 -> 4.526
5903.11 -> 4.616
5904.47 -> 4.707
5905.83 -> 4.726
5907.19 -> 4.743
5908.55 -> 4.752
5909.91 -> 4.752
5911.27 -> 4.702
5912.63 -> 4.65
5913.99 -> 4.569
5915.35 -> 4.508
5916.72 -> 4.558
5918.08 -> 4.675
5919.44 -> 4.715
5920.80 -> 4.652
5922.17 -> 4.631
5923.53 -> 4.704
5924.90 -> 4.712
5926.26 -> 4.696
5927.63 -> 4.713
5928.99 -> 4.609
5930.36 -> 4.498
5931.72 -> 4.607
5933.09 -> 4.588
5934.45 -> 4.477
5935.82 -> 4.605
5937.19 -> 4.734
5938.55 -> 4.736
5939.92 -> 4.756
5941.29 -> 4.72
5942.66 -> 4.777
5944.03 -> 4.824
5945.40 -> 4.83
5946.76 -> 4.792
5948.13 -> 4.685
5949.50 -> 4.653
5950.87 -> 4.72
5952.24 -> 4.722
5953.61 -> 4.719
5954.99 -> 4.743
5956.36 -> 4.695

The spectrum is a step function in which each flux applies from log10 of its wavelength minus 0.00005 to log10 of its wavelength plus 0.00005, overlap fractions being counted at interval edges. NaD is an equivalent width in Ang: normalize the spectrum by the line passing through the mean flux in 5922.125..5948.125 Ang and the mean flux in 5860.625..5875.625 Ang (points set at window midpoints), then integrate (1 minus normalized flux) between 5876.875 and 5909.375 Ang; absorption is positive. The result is 5.57 Ang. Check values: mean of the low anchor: 4.67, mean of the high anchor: 4.69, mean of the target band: 3.87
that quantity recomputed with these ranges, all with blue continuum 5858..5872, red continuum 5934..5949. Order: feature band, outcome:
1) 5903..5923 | 0.1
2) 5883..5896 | 4.3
